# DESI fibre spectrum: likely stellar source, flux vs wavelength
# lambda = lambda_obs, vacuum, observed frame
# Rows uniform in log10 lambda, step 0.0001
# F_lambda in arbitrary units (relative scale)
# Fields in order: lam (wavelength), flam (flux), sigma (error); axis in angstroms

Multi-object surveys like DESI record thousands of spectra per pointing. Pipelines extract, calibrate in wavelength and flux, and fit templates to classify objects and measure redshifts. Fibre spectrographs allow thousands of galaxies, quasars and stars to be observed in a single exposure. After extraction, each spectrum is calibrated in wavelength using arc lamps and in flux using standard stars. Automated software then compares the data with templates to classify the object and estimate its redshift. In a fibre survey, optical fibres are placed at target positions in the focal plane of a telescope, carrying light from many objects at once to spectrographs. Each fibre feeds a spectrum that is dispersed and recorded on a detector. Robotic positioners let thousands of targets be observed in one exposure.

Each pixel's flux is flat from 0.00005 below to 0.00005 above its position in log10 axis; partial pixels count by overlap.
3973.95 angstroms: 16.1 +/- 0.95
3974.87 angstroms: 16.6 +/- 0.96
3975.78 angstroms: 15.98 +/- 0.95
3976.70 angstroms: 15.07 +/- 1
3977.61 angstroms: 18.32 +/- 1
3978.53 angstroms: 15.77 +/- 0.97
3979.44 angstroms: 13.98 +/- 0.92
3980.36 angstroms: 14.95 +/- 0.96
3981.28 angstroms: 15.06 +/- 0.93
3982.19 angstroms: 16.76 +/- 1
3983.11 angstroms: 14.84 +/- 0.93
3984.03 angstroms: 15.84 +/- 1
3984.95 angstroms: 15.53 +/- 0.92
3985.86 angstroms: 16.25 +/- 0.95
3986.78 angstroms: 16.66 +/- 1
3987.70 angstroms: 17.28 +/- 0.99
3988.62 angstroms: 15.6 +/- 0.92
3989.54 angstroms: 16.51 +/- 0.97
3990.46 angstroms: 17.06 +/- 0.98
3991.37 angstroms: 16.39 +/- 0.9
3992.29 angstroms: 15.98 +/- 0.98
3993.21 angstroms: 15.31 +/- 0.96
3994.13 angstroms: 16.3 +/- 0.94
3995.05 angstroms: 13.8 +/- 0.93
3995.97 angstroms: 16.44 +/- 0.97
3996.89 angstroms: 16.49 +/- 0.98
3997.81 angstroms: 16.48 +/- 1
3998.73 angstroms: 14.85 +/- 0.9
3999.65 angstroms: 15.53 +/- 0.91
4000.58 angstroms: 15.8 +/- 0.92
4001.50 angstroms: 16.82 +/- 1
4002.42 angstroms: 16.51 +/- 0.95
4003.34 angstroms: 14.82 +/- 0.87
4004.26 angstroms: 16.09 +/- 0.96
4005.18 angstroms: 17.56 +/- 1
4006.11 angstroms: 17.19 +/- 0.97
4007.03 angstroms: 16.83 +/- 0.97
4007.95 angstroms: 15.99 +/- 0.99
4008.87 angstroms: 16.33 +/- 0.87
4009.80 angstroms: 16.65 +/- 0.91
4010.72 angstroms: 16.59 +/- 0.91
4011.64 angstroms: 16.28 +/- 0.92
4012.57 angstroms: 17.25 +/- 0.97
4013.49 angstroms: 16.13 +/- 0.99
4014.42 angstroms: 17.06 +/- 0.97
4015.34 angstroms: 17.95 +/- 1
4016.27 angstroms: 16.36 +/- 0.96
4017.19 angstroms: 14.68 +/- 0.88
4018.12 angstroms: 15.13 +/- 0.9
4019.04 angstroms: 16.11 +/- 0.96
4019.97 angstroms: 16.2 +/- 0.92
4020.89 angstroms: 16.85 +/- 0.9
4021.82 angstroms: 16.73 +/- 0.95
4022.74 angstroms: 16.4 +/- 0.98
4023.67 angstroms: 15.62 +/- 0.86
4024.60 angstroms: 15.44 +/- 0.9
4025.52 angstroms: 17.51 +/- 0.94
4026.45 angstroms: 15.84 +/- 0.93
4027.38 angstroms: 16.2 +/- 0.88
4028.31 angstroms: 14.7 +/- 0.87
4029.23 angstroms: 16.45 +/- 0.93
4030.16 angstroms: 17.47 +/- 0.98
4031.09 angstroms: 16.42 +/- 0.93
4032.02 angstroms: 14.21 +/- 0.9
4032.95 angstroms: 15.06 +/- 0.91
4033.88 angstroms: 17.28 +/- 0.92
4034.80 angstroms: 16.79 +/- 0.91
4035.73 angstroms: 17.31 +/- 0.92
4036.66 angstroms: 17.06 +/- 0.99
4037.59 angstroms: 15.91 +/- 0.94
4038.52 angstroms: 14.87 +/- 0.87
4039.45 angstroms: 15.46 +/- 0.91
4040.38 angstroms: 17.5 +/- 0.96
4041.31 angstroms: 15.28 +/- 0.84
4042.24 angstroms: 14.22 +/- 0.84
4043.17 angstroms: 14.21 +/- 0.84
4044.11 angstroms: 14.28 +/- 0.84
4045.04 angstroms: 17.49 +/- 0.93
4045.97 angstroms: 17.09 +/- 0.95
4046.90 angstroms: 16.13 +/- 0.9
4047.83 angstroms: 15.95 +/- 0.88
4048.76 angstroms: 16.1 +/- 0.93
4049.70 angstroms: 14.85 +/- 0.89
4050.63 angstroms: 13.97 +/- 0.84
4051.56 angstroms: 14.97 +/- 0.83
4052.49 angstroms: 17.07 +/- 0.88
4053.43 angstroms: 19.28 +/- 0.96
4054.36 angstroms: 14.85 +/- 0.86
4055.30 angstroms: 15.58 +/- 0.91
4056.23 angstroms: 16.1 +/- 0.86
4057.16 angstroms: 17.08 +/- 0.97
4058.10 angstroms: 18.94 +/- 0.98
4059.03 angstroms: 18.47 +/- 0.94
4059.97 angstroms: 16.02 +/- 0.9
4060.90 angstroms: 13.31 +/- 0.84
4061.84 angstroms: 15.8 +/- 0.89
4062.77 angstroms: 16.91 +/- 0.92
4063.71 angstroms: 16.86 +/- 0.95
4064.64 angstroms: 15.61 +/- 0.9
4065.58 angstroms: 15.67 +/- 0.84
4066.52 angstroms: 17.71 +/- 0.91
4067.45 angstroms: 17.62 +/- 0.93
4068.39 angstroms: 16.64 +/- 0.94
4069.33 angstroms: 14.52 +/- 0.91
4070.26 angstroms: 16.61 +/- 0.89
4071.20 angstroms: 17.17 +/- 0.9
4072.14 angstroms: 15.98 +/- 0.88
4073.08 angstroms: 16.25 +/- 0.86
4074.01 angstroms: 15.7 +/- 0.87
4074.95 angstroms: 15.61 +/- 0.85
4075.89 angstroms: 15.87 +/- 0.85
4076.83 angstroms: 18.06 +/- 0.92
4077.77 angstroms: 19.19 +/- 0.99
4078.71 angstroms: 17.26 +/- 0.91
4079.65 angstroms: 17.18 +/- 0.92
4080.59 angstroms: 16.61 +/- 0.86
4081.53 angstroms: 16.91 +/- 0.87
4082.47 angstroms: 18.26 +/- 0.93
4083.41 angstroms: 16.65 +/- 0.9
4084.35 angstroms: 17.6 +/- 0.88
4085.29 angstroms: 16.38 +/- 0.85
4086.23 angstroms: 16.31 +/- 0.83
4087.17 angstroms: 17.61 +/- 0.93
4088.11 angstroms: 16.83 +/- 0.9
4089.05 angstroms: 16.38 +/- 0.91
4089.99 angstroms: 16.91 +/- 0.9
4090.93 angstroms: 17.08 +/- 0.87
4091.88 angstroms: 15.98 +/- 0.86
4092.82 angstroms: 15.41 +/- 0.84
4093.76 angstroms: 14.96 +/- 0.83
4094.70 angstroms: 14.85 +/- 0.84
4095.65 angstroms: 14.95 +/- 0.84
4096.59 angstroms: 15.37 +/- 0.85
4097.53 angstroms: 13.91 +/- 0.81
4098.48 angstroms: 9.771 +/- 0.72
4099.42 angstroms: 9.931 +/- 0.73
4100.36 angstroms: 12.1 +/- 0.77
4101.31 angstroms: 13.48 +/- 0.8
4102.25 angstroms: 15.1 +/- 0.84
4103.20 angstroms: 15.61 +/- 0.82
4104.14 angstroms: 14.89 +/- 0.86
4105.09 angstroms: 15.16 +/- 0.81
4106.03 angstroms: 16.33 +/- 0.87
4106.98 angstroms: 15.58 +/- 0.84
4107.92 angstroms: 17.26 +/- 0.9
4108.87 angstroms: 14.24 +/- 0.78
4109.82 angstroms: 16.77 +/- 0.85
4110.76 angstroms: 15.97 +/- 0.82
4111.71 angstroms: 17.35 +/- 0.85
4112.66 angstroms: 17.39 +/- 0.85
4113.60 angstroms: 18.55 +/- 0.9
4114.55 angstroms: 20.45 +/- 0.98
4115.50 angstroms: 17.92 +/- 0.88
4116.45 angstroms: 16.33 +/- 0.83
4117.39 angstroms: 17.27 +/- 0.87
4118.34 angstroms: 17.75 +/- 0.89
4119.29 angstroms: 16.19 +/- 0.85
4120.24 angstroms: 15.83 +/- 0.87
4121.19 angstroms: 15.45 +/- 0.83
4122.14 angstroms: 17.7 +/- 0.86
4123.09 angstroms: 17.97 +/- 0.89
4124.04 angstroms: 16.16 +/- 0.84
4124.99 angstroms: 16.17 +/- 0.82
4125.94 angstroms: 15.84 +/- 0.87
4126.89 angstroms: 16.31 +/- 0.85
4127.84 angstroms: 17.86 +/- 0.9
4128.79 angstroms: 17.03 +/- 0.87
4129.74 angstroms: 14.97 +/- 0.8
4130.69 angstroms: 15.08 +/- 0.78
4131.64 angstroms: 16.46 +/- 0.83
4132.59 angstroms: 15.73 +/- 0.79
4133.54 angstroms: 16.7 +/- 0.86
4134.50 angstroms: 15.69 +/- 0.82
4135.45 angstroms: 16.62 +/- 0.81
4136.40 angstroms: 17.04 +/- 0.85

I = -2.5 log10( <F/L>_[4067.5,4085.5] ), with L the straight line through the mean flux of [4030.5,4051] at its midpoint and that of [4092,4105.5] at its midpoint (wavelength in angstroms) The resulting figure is -0.14 mag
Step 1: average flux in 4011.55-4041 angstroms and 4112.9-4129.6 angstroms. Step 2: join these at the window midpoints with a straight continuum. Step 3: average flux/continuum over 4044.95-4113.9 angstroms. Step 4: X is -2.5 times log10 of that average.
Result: 0.04 mag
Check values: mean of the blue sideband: 16.3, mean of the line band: 16.1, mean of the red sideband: 17.1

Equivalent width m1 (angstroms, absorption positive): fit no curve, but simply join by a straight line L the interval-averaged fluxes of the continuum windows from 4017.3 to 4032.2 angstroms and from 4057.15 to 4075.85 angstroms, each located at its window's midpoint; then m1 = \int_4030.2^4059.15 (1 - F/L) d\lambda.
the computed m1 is 0.2 angstroms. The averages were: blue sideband 16.1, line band 16.1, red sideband 16.4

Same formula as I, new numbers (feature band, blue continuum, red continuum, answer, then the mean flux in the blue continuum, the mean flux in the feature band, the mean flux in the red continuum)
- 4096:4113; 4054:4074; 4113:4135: 0.129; 16.4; 14.8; 16.8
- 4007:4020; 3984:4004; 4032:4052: -0.030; 16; 16.4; 15.8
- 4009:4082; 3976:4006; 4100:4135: -0.012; 16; 16.3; 16.3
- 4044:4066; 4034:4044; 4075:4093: 0.002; 15.9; 16.2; 17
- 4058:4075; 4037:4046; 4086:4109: -0.070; 15.6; 16.4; 15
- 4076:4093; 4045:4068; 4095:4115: -0.088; 16.4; 17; 15.2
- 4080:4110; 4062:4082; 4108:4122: 0.091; 16.6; 15.5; 17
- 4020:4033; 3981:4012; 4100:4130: 0.007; 16.1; 16.1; 16.4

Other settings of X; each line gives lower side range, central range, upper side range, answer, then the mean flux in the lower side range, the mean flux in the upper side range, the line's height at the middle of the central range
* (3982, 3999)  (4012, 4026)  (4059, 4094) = -0.01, 16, 16.6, 16.2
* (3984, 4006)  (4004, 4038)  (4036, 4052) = -0.04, 16.1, 15.6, 15.8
